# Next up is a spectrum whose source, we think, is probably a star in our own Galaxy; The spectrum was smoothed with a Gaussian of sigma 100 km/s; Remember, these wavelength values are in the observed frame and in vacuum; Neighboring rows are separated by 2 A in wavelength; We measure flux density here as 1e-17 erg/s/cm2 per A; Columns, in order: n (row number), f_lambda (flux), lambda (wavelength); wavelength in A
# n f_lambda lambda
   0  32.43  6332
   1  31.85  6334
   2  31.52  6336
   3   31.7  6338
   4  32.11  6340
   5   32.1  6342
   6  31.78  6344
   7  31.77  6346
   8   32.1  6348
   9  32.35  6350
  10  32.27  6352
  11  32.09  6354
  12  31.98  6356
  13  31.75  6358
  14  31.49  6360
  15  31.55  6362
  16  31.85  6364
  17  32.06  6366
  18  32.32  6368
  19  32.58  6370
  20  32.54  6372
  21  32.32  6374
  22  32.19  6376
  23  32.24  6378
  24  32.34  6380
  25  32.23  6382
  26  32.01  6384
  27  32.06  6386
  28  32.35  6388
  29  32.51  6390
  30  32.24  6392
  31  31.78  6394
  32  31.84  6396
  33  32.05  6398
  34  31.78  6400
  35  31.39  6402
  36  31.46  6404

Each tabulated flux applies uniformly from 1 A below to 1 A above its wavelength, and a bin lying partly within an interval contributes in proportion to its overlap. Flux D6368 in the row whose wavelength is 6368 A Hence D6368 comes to 32.32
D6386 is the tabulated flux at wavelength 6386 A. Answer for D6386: 32.06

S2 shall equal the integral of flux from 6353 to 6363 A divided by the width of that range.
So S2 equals 31.8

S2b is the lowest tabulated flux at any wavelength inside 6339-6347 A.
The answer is 31.77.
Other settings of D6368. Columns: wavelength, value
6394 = 31.78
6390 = 32.51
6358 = 31.75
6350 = 32.35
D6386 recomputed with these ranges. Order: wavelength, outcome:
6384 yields 32.01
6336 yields 31.52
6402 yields 31.39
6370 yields 32.58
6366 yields 32.06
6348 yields 32.1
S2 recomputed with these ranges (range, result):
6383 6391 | 32.2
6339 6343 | 32.1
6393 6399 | 31.9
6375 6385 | 32.2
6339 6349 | 32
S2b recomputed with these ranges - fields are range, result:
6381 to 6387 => 32.01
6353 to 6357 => 31.98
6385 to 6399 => 31.78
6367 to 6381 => 32.19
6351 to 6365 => 31.49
